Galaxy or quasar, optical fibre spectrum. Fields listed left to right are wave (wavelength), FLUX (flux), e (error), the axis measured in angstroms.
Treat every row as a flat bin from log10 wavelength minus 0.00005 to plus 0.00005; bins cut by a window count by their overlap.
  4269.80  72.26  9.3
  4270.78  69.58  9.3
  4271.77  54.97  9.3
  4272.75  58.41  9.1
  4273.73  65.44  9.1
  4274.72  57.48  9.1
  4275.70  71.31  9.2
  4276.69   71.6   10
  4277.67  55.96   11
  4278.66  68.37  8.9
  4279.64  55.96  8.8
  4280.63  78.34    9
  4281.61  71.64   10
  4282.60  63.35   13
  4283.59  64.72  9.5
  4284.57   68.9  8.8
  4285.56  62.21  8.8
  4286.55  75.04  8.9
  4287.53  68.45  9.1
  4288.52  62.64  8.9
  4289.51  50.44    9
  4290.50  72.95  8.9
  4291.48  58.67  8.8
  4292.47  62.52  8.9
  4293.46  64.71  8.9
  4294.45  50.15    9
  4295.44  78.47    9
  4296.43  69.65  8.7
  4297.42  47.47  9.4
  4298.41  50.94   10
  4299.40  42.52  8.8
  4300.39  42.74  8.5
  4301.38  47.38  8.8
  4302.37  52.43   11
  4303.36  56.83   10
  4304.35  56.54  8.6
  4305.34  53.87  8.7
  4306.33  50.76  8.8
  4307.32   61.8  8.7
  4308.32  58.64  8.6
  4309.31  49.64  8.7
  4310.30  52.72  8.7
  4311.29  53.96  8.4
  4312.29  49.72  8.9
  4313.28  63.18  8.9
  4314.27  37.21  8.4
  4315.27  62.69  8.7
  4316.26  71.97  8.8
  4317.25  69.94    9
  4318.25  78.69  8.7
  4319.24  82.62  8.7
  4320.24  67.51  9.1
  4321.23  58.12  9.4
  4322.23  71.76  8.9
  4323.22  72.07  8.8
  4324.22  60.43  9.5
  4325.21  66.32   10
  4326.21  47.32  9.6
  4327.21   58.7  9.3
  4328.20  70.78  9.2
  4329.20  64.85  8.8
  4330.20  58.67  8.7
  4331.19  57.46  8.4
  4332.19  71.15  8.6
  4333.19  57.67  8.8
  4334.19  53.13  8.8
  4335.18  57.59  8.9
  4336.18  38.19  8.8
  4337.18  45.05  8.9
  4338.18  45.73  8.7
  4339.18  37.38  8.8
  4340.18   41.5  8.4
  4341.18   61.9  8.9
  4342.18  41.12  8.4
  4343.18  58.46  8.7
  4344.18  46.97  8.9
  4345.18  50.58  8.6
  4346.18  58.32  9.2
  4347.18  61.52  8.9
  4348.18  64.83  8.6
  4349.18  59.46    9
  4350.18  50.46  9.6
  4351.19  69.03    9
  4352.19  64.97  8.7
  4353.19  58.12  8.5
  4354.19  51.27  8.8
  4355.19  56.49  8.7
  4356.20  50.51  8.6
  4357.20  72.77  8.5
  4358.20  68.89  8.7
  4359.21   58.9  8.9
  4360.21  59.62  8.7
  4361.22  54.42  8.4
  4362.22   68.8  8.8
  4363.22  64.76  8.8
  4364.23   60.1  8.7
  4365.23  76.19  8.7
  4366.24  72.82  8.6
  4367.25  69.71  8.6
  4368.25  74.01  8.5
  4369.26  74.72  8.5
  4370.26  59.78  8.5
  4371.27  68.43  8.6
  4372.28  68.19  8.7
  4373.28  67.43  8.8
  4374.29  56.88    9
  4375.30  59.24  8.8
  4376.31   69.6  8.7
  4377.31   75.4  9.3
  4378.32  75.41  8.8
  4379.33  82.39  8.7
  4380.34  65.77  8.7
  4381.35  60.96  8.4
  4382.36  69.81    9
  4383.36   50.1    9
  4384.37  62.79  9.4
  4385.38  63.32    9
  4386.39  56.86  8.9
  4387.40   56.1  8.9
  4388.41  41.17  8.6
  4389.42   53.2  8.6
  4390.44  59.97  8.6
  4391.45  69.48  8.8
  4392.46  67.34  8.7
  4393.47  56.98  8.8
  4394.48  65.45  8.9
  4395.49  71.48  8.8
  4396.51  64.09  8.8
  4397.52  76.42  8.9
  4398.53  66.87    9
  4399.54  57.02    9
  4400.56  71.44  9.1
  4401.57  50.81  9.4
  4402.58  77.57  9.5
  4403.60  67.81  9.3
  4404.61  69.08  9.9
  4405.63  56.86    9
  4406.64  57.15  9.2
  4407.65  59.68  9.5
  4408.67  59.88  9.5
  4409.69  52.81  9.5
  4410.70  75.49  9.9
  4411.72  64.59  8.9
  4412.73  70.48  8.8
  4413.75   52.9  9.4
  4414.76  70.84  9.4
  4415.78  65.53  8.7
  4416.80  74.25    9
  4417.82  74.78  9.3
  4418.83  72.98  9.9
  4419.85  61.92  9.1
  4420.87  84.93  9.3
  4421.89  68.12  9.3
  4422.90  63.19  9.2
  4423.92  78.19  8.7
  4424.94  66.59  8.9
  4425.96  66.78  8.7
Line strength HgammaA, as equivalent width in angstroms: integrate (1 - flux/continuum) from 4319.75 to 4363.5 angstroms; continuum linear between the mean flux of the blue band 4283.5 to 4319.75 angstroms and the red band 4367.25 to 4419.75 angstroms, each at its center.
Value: 2.7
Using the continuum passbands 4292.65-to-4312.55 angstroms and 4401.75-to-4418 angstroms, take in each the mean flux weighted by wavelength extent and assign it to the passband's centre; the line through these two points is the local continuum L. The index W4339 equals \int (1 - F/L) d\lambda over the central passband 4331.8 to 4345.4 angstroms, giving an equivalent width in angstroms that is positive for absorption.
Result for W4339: 1.8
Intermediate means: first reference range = 54.7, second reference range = 65.1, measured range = 50.3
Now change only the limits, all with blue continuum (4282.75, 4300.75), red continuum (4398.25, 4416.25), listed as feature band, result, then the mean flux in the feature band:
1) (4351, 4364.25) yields 0.27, 61.2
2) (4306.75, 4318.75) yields 0.44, 59.1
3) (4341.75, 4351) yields 1.04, 55.2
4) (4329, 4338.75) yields 1.16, 54.5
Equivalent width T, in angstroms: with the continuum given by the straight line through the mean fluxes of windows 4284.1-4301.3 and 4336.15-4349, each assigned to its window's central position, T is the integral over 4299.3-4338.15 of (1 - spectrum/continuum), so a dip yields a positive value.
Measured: -2.2 angstroms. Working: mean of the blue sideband 60.1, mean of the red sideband 50.8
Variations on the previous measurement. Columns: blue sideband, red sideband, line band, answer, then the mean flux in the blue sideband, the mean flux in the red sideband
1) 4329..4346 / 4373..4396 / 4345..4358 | -1.0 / 52.1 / 63.3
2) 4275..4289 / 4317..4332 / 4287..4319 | 4.0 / 66.9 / 65.7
